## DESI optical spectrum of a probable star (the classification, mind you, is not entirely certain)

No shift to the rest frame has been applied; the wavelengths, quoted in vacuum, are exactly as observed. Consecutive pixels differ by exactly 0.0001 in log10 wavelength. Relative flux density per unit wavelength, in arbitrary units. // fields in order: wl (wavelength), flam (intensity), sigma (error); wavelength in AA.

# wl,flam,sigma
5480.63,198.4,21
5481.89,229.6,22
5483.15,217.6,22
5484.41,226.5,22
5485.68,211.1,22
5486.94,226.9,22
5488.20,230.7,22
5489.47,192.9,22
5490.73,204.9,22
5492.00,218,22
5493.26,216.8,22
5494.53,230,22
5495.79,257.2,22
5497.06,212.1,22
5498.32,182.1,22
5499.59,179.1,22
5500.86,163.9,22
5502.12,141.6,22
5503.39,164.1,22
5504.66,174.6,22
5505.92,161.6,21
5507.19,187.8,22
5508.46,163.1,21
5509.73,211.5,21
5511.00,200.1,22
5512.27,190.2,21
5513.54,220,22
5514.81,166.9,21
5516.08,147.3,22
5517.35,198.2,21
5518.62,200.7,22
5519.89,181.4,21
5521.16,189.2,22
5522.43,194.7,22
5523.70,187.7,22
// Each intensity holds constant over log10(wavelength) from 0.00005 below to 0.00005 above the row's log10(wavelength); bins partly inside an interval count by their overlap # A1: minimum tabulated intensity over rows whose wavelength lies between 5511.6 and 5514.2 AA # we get 190.2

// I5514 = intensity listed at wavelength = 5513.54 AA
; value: 220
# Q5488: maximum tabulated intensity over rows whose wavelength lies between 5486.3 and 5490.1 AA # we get 230.7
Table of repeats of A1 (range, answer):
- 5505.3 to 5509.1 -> 161.6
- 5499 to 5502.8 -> 141.6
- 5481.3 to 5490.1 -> 192.9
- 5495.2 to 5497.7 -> 212.1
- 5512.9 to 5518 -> 147.3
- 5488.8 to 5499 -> 182.1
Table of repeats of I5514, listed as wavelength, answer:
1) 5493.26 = 216.8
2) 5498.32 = 182.1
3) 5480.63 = 198.4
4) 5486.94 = 226.9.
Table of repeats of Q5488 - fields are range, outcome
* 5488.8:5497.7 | 257.2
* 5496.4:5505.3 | 212.1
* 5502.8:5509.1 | 187.8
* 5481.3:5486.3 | 229.6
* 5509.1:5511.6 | 211.5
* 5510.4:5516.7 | 220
